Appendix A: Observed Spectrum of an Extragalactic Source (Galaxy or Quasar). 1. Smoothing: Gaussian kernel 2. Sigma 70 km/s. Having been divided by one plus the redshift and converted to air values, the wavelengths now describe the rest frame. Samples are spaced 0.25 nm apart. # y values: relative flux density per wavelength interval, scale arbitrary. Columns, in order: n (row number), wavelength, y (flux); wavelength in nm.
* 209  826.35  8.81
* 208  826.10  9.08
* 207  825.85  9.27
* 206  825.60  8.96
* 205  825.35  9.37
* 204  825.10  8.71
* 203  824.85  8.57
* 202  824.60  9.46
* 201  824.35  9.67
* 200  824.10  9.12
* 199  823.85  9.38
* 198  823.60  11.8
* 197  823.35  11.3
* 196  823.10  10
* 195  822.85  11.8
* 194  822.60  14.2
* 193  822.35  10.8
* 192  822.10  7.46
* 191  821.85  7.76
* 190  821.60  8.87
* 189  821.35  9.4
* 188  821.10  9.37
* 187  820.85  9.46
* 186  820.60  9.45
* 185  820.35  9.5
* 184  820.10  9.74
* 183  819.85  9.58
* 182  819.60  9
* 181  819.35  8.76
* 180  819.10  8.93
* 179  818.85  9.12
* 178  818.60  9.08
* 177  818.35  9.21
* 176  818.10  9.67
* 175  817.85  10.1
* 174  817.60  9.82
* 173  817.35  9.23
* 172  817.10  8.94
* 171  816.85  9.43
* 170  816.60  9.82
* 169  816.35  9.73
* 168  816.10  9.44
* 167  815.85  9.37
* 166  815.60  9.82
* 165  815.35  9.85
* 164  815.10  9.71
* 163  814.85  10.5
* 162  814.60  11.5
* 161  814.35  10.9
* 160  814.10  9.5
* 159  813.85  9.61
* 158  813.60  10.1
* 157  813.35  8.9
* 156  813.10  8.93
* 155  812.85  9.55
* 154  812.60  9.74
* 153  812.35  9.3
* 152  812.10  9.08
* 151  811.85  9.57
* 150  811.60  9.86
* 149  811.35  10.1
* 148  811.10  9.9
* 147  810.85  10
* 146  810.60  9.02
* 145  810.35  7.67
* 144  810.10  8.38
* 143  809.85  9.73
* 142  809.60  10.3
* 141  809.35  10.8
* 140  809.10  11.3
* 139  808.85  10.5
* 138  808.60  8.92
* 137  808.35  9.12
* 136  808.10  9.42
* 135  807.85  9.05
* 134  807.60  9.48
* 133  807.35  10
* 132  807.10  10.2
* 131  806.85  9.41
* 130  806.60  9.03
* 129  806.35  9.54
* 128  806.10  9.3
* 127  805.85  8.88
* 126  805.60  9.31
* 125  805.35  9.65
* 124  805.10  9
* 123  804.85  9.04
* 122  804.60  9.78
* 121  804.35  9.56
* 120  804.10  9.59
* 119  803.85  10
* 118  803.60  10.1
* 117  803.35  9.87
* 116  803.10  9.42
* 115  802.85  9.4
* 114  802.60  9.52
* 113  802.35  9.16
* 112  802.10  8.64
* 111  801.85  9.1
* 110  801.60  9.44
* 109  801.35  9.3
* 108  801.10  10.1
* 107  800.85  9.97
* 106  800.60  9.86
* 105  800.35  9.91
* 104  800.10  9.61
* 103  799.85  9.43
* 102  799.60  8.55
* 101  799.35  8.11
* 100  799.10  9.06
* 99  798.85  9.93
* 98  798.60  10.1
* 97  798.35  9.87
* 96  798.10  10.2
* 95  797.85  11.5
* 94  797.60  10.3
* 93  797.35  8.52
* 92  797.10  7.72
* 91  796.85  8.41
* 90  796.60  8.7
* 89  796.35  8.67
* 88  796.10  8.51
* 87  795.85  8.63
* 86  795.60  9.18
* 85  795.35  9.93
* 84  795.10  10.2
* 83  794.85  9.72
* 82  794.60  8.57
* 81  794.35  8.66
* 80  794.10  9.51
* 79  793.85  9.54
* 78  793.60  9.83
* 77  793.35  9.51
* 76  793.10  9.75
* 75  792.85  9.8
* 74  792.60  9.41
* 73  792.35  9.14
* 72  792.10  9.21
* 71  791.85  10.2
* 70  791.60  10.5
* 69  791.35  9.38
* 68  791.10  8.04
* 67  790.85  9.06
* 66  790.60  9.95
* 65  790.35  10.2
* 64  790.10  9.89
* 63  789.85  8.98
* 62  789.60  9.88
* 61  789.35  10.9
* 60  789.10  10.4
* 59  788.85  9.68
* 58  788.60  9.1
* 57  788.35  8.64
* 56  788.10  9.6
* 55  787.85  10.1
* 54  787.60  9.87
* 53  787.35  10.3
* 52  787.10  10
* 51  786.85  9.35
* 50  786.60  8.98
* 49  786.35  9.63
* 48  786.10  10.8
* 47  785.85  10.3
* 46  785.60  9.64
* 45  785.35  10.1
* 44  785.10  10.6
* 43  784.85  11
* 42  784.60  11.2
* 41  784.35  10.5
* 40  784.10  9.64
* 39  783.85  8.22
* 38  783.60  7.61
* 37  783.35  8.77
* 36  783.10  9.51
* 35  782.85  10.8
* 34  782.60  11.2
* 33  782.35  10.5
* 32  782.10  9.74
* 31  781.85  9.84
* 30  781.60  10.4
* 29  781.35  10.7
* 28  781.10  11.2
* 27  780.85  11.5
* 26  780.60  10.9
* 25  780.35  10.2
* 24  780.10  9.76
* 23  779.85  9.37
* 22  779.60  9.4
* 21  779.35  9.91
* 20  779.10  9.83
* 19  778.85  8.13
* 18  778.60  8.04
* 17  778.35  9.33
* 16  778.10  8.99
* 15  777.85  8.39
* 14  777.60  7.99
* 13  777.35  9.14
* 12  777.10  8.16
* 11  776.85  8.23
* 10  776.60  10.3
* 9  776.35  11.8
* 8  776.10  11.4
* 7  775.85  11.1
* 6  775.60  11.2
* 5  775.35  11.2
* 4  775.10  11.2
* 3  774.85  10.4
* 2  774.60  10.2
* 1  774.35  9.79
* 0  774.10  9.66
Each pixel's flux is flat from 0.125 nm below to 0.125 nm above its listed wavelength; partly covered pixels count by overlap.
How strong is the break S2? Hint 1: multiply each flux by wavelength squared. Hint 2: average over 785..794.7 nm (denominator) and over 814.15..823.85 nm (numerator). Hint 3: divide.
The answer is 1.09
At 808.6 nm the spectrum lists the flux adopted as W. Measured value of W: 8.92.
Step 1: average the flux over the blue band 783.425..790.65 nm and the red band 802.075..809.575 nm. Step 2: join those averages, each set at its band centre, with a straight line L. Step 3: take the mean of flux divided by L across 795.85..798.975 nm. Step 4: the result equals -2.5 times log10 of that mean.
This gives 0.04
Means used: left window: 9.82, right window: 9.59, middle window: 9.34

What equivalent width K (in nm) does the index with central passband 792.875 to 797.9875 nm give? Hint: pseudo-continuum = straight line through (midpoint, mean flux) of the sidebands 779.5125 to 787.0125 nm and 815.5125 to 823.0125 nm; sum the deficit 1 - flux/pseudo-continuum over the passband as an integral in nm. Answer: 0.31 nm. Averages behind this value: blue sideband 10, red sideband 9.56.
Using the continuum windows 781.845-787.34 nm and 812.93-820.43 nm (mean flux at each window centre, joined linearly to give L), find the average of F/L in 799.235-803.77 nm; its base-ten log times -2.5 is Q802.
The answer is 0.04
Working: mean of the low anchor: 9.92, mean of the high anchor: 9.59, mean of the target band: 9.42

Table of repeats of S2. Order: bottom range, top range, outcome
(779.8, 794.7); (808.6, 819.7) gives 1.05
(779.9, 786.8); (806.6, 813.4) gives 1.01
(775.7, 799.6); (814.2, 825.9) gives 1.09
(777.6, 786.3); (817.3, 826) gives 1.08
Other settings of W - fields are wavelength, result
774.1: 9.66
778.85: 8.13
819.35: 8.76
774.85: 10.4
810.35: 7.67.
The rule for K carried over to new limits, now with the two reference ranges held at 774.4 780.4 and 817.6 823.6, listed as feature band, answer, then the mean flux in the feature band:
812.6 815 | -0.05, 9.93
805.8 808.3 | 0.07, 9.44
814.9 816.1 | 0.00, 9.71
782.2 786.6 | -0.11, 9.97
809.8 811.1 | 0.10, 9.01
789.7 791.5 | 0.06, 9.38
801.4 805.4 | 0.11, 9.45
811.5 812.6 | 0.03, 9.48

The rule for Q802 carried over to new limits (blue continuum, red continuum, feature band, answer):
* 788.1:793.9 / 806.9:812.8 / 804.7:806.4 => 0.04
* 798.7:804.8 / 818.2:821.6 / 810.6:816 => -0.05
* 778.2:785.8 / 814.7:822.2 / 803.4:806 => 0.01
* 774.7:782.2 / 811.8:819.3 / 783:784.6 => 0.08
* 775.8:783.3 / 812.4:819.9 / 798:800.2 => 0.03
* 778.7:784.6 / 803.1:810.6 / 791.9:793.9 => 0.02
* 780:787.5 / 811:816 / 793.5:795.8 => 0.06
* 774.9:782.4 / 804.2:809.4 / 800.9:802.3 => 0.03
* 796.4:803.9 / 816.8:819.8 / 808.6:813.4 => -0.03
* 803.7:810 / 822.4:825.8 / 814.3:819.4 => 0.03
